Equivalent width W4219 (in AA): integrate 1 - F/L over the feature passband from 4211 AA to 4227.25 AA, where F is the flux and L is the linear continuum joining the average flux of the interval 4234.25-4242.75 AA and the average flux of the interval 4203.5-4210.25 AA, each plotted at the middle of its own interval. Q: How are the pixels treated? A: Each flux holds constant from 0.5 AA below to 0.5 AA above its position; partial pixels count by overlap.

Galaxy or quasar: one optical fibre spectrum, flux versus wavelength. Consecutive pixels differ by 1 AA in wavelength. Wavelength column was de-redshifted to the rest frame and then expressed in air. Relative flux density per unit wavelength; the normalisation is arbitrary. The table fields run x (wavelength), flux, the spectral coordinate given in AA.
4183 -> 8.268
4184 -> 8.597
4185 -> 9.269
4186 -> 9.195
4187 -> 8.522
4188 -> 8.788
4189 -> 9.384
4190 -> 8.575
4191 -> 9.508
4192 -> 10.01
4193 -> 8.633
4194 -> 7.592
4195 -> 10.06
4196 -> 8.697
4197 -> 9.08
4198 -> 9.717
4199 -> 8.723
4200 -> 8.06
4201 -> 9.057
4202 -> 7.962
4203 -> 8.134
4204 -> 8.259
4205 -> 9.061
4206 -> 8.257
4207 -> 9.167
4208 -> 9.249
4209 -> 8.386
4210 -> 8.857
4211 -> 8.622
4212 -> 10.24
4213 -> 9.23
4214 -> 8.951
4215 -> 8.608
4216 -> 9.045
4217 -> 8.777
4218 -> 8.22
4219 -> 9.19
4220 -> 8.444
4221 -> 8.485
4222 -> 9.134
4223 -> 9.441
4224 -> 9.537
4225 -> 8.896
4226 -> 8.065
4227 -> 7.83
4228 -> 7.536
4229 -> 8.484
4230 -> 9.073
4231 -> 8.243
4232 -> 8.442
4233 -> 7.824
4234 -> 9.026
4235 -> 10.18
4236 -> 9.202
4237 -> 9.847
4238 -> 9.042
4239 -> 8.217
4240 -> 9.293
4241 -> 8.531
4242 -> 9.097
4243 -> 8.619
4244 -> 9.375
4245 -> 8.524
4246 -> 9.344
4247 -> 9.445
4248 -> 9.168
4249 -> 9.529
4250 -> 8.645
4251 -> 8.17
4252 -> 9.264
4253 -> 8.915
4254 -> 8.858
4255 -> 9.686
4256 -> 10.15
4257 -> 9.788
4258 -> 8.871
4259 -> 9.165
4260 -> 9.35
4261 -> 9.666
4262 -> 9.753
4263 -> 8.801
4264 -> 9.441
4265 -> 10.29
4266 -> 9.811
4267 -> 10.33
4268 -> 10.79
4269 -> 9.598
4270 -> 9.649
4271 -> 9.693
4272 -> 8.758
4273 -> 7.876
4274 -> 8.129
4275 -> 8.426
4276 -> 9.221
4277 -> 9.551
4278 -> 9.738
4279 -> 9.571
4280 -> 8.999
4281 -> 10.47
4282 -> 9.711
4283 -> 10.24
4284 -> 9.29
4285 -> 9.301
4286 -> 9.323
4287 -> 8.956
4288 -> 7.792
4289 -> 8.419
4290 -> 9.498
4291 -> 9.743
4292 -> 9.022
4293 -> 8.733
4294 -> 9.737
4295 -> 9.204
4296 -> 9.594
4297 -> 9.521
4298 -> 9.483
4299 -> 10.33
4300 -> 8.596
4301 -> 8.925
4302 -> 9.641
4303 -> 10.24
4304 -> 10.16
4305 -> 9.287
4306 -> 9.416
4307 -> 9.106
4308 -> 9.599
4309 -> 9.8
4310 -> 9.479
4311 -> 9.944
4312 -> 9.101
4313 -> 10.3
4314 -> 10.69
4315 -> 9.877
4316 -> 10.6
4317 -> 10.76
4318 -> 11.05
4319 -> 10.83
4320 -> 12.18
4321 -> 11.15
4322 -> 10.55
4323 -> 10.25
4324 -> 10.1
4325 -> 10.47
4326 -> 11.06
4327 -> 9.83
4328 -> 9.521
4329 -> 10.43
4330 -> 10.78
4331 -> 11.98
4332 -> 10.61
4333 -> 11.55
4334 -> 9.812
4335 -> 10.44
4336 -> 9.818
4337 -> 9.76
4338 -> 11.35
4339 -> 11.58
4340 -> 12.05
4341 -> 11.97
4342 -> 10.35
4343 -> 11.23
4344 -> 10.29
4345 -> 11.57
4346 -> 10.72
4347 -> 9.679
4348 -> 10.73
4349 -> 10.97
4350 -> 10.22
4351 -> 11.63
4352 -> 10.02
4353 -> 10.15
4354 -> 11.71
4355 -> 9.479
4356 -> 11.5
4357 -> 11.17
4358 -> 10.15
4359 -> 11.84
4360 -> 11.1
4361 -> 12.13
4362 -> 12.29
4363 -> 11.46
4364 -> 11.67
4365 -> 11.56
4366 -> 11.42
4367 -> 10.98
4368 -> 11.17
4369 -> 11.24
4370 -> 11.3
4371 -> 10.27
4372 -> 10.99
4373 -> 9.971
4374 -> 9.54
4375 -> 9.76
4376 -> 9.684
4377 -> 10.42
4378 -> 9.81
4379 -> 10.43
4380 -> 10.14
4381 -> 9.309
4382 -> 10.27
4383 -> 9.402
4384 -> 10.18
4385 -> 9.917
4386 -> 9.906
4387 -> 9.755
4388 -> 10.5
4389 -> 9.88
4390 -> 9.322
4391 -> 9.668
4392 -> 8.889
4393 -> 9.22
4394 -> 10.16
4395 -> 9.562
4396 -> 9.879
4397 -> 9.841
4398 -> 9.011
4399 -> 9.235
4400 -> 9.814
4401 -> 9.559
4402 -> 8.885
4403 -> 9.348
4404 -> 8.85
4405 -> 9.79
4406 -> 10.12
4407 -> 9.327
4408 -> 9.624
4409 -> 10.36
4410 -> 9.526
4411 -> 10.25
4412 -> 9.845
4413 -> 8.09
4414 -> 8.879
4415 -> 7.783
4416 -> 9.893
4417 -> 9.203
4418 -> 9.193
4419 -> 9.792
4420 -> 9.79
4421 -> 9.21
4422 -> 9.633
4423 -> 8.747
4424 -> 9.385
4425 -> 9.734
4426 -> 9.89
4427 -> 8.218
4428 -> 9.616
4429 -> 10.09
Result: 0.0 AA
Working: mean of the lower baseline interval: 8.74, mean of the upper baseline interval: 9.16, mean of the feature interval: 8.89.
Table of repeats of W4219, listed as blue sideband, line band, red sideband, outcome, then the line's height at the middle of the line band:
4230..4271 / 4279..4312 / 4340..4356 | 1.8 AA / 9.96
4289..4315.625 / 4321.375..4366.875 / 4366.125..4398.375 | -4.9 AA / 9.81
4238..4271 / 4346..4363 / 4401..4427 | -2.9 AA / 9.36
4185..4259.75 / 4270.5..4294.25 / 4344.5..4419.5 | 0.5 AA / 9.38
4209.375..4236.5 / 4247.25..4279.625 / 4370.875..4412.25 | -1.1 AA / 9.03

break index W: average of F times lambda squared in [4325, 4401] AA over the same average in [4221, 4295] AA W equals 1.20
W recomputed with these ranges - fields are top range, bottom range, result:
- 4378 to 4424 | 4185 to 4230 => 1.19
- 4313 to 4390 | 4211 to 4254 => 1.27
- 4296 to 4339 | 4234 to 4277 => 1.14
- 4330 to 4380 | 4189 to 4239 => 1.31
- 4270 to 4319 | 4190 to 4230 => 1.12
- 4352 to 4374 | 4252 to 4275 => 1.23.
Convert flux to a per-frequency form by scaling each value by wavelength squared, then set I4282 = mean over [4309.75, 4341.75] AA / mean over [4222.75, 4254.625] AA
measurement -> 1.25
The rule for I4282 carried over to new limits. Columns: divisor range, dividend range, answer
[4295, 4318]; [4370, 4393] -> 1.05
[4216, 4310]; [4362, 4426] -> 1.14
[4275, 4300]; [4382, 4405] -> 1.08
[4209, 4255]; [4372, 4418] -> 1.17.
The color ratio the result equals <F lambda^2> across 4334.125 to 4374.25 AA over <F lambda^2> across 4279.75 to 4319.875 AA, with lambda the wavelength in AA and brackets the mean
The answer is 1.16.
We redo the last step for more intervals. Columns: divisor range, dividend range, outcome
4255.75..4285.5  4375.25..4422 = 1.07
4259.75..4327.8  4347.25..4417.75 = 1.09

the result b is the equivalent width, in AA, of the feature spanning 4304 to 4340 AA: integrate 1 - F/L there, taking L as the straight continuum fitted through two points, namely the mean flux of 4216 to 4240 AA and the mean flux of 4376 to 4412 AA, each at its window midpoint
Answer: -4.2 AA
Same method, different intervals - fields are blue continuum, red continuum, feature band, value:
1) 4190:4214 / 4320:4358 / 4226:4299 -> 3.92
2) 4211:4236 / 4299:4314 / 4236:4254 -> 0.00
